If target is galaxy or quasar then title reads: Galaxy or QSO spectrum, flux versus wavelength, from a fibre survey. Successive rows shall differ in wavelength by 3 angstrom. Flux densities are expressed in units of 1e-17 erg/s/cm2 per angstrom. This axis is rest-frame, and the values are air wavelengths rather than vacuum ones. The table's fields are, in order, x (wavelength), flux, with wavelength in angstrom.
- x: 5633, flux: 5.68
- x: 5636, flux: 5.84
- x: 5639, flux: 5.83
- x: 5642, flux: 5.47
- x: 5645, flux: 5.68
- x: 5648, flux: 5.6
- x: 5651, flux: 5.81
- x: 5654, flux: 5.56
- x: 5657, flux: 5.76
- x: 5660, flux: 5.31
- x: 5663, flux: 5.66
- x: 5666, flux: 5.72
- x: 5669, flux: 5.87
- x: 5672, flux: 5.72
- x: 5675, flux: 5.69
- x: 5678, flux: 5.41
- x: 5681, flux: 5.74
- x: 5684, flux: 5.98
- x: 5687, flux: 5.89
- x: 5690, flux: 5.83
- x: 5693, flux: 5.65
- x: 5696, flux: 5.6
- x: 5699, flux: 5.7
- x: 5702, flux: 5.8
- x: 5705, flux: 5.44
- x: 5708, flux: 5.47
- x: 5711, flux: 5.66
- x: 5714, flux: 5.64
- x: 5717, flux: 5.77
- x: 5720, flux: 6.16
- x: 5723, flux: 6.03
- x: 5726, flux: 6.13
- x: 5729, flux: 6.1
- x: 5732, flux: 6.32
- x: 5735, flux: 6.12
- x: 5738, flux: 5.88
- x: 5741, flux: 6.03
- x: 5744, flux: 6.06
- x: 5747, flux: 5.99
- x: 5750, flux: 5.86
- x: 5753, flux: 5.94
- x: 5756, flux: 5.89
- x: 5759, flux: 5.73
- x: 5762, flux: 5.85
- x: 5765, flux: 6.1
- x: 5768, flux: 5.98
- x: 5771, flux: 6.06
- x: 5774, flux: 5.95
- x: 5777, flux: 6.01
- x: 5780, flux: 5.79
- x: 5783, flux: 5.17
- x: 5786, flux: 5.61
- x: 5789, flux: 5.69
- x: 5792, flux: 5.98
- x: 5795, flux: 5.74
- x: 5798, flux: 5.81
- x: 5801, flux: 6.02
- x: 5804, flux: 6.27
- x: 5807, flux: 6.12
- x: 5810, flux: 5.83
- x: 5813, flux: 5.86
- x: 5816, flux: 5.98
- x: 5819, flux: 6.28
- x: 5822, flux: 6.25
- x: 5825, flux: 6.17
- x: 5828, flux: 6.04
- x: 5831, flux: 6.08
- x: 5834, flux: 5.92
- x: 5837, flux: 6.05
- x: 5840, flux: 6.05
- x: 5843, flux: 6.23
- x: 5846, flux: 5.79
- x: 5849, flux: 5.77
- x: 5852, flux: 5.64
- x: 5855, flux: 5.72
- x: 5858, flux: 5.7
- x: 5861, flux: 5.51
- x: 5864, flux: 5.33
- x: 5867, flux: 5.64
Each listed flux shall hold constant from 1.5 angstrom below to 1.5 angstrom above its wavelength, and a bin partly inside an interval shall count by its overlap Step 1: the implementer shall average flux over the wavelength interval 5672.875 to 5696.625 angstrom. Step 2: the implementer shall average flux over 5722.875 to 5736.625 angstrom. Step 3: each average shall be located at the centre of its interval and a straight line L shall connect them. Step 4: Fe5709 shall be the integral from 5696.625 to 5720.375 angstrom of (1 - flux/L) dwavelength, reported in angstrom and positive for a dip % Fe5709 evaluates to 1.1 angstrom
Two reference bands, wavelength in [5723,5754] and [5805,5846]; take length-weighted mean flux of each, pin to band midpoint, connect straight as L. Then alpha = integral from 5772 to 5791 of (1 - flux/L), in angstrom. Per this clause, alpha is 1.04 angstrom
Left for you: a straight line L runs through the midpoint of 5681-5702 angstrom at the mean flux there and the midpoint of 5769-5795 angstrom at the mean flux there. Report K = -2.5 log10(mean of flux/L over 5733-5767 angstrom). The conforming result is -0.03 mag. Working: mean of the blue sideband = 5.77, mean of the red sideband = 5.78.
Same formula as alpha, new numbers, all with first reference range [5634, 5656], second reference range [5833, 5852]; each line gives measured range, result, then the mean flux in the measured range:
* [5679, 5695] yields -0.2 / 5.8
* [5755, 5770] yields -0.2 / 5.92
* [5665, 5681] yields 0.1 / 5.69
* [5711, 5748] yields -1.3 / 6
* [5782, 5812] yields 0.3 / 5.84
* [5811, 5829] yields -0.5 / 6.09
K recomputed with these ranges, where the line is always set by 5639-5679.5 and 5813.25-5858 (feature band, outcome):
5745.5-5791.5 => 0.00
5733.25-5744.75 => -0.04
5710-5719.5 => 0.00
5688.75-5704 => 0.00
